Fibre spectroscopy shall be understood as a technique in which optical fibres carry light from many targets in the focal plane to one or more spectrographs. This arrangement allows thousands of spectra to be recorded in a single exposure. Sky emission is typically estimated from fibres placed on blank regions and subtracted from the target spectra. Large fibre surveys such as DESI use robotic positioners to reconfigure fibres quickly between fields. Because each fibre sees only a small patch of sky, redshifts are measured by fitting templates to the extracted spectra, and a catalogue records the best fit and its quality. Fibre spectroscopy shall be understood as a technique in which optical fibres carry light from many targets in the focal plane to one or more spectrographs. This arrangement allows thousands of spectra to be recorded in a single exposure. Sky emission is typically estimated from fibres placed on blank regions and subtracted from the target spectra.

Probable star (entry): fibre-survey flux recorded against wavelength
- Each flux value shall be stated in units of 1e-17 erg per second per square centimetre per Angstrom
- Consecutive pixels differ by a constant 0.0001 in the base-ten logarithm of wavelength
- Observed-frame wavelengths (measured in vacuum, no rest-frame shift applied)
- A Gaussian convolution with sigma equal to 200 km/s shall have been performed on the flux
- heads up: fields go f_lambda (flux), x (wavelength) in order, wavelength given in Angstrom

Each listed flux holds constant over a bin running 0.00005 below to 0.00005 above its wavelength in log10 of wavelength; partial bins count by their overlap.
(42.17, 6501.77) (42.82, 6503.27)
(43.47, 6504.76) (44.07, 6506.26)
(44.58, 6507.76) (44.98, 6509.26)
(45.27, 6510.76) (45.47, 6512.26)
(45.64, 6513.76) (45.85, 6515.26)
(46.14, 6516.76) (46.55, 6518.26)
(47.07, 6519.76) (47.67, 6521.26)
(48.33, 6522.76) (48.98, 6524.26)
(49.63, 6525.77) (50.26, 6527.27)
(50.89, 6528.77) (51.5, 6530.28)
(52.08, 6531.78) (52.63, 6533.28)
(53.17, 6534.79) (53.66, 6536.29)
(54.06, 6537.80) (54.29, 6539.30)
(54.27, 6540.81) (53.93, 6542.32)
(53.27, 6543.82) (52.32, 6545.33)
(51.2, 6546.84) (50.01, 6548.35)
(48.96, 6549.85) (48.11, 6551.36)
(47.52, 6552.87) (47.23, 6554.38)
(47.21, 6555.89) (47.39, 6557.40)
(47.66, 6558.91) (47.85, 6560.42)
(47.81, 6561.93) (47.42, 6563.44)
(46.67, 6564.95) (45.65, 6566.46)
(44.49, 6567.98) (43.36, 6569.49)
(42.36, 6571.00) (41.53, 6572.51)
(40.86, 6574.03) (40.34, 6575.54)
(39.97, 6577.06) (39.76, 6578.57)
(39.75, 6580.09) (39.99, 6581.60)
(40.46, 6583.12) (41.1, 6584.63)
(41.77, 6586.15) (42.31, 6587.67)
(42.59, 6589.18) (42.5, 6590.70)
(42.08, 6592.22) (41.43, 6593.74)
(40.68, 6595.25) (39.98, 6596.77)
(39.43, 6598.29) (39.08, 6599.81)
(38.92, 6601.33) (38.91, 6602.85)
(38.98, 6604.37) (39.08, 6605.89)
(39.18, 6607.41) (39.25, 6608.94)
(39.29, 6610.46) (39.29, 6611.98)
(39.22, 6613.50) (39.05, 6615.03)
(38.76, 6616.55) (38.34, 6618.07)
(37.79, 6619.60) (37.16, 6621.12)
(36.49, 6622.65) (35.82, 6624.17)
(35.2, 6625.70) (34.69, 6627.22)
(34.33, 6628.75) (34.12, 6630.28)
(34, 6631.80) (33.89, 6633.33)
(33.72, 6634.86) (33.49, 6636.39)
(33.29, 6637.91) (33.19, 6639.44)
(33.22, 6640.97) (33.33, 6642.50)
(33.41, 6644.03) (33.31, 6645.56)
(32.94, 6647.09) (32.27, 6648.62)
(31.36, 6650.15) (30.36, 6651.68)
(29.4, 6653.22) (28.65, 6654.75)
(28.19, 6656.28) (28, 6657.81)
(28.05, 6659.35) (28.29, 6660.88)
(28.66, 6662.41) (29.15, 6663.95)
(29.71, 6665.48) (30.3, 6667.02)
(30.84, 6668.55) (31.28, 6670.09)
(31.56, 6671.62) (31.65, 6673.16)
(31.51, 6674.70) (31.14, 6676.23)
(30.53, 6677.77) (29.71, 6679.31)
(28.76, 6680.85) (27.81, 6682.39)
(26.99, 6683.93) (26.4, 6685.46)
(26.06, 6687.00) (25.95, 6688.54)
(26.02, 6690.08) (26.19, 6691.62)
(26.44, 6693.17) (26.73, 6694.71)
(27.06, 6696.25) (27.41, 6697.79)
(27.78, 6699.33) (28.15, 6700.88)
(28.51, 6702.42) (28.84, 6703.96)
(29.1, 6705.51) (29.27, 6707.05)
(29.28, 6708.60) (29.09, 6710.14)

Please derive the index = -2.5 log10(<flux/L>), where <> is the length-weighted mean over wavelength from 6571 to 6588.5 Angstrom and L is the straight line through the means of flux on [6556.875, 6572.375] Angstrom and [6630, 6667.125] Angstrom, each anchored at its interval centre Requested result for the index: 0.06 mag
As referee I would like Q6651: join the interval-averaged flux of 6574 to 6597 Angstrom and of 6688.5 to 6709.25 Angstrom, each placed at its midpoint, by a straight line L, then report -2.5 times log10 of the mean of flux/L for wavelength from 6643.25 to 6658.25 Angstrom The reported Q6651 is 0.08 mag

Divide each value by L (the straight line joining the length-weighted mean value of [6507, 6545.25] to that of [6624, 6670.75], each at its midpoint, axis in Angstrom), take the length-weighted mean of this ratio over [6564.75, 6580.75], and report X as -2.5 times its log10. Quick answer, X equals 0.02 mag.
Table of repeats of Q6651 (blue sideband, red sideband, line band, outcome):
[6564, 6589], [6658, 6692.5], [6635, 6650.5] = 0.00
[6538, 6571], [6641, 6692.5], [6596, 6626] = 0.02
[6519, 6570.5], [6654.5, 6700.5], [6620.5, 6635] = 0.04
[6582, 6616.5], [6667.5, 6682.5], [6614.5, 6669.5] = 0.06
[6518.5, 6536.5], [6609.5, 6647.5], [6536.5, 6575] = -0.05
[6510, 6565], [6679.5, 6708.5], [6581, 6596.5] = 0.02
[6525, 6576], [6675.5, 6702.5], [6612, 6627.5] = 0.02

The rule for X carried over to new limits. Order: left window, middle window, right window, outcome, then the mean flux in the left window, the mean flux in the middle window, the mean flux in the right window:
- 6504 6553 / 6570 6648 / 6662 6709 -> 0.02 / 49.3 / 38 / 28.7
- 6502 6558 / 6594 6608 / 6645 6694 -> -0.02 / 48.9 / 39.5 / 29.3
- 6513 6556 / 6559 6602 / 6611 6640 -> 0.02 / 50.1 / 42.2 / 35.9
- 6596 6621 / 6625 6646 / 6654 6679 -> 0.03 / 39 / 33.8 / 29.8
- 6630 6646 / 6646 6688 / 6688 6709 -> 0.04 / 33.5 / 29.6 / 27.6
